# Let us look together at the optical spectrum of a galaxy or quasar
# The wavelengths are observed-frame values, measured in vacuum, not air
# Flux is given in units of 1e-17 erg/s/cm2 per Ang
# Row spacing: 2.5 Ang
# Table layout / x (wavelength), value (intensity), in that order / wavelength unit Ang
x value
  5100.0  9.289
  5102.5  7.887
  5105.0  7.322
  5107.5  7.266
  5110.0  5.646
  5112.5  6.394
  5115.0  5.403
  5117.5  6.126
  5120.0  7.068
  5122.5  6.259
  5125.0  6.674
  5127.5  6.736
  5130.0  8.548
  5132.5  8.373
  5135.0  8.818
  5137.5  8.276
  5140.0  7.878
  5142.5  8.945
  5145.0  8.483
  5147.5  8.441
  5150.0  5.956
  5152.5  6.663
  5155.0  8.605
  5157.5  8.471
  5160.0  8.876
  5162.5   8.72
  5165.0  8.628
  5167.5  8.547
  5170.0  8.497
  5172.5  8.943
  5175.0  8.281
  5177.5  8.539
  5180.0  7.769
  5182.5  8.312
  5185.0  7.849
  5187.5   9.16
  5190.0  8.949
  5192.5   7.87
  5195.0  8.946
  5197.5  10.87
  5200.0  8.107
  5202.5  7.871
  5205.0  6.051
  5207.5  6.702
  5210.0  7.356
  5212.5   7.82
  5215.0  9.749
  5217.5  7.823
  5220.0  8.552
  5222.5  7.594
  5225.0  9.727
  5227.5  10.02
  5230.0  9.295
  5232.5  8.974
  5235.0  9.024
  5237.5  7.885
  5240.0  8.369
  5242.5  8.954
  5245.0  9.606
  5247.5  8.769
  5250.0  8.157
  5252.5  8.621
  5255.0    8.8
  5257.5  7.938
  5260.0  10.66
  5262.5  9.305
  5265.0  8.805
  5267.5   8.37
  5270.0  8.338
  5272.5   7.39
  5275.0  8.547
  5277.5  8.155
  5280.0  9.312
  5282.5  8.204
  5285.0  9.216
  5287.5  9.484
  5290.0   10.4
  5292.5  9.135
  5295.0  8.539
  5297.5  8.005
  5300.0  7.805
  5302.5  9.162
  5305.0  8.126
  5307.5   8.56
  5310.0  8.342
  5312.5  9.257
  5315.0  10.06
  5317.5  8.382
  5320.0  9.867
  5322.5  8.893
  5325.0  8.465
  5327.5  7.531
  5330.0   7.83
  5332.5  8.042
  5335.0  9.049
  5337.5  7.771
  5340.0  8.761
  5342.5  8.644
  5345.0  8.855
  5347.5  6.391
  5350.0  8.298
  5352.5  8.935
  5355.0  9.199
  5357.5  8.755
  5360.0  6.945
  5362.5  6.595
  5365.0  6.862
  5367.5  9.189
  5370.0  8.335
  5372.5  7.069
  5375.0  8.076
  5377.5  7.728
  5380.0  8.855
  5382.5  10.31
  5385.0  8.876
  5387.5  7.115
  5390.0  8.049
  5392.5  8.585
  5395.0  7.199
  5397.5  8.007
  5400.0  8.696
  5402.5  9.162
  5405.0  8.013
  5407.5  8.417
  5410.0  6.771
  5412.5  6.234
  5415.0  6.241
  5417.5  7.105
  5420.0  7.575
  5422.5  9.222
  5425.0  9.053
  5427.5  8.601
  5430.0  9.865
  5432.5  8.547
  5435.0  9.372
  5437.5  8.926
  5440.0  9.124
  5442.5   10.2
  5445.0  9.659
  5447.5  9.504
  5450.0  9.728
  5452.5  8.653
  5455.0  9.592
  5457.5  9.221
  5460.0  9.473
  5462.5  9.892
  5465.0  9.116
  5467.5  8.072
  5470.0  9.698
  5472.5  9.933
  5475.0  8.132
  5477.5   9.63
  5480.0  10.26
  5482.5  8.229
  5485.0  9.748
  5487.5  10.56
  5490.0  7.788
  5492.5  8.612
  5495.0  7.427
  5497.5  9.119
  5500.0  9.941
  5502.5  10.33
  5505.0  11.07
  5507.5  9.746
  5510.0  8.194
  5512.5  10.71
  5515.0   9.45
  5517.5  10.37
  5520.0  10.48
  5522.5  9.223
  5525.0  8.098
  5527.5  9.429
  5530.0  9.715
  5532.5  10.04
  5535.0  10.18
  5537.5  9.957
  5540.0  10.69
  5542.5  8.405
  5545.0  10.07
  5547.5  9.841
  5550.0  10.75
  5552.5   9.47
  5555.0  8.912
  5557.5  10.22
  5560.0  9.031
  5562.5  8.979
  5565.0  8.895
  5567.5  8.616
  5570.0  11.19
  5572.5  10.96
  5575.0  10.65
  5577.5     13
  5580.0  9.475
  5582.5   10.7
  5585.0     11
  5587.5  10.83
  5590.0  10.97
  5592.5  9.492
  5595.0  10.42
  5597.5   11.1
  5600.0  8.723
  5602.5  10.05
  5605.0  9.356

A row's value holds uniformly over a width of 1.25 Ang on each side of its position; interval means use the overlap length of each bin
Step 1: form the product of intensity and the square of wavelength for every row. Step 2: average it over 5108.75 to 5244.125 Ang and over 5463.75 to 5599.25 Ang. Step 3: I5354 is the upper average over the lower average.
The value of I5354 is 1.38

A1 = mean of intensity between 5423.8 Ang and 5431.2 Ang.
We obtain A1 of 9.17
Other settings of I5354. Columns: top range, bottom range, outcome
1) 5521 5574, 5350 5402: 1.26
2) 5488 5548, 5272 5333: 1.19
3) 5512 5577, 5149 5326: 1.28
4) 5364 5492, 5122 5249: 1.14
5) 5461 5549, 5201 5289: 1.22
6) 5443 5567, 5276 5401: 1.19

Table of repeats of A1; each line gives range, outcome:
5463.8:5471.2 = 8.96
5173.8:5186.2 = 8.15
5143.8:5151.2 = 7.63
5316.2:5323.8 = 9.05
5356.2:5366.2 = 7.3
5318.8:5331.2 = 8.51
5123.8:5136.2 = 7.83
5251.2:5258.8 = 8.47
